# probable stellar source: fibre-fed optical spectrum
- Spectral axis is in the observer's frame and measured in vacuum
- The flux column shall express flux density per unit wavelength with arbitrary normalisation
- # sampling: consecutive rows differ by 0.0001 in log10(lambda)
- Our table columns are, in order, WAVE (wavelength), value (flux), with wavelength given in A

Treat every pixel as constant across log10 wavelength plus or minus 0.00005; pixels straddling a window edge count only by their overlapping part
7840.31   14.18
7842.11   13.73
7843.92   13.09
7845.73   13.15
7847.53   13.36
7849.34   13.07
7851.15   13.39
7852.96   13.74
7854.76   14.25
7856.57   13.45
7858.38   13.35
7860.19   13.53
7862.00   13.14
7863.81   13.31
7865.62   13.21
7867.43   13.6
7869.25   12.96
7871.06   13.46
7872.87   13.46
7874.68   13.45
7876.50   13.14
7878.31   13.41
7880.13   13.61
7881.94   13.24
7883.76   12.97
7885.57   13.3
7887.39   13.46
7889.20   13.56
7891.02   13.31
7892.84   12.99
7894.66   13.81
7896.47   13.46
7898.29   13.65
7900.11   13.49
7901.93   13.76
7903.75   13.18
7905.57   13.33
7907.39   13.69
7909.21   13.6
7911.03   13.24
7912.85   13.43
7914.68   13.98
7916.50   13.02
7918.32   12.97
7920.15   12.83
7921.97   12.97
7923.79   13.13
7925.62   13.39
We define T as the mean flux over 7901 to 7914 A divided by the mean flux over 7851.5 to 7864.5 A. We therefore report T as 0.99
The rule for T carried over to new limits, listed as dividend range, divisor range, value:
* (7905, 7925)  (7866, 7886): 1.00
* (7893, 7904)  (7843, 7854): 1.02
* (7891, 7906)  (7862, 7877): 1.01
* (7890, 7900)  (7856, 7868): 1.01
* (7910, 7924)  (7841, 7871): 0.99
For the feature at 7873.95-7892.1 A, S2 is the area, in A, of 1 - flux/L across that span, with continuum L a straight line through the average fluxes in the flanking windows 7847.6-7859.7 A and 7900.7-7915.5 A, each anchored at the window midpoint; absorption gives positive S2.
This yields 0.2 A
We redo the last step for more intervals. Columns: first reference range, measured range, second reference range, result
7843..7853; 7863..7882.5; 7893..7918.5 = 0.0 A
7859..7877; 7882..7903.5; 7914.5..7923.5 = -0.3 A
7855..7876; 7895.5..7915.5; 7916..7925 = -0.7 A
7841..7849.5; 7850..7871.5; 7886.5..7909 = -0.1 A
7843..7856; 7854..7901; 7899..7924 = 0.0 A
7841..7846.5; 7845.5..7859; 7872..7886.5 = -0.1 A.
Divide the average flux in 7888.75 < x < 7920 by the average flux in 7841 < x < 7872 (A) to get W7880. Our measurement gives 1.00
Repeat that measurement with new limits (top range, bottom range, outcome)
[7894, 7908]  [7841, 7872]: 1.01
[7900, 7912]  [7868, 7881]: 1.01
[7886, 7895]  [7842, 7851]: 1.01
